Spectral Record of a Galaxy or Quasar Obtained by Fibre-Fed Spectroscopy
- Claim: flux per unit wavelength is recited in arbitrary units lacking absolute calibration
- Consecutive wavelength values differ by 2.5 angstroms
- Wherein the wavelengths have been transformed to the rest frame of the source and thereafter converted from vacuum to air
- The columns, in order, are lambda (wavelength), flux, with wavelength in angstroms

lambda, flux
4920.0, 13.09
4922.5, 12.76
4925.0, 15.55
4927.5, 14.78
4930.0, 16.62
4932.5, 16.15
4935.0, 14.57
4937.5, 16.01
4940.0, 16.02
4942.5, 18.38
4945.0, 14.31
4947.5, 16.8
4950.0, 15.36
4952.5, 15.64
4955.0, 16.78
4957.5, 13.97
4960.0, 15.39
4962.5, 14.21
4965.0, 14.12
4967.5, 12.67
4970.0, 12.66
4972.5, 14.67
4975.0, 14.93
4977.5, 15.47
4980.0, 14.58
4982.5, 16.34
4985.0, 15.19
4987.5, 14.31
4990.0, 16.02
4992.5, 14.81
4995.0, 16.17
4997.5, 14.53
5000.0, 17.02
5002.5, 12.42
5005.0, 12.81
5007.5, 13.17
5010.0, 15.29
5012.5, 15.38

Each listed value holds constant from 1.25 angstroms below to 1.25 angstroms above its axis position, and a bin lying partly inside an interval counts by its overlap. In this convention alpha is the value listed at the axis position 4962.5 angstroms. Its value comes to 14.21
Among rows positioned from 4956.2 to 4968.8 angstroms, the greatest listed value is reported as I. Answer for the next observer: 15.39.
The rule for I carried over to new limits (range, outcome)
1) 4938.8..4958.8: 18.38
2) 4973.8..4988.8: 16.34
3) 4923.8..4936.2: 16.62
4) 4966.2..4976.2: 14.93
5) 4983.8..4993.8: 16.02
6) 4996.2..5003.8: 17.02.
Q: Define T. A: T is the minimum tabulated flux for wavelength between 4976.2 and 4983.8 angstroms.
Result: 14.58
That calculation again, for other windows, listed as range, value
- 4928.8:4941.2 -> 14.57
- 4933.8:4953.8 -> 14.31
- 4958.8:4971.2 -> 12.66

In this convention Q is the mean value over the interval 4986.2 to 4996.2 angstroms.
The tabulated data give 15.3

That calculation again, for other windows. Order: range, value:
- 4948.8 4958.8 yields 15.4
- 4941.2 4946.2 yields 16.4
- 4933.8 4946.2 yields 15.9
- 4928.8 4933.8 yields 16.4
